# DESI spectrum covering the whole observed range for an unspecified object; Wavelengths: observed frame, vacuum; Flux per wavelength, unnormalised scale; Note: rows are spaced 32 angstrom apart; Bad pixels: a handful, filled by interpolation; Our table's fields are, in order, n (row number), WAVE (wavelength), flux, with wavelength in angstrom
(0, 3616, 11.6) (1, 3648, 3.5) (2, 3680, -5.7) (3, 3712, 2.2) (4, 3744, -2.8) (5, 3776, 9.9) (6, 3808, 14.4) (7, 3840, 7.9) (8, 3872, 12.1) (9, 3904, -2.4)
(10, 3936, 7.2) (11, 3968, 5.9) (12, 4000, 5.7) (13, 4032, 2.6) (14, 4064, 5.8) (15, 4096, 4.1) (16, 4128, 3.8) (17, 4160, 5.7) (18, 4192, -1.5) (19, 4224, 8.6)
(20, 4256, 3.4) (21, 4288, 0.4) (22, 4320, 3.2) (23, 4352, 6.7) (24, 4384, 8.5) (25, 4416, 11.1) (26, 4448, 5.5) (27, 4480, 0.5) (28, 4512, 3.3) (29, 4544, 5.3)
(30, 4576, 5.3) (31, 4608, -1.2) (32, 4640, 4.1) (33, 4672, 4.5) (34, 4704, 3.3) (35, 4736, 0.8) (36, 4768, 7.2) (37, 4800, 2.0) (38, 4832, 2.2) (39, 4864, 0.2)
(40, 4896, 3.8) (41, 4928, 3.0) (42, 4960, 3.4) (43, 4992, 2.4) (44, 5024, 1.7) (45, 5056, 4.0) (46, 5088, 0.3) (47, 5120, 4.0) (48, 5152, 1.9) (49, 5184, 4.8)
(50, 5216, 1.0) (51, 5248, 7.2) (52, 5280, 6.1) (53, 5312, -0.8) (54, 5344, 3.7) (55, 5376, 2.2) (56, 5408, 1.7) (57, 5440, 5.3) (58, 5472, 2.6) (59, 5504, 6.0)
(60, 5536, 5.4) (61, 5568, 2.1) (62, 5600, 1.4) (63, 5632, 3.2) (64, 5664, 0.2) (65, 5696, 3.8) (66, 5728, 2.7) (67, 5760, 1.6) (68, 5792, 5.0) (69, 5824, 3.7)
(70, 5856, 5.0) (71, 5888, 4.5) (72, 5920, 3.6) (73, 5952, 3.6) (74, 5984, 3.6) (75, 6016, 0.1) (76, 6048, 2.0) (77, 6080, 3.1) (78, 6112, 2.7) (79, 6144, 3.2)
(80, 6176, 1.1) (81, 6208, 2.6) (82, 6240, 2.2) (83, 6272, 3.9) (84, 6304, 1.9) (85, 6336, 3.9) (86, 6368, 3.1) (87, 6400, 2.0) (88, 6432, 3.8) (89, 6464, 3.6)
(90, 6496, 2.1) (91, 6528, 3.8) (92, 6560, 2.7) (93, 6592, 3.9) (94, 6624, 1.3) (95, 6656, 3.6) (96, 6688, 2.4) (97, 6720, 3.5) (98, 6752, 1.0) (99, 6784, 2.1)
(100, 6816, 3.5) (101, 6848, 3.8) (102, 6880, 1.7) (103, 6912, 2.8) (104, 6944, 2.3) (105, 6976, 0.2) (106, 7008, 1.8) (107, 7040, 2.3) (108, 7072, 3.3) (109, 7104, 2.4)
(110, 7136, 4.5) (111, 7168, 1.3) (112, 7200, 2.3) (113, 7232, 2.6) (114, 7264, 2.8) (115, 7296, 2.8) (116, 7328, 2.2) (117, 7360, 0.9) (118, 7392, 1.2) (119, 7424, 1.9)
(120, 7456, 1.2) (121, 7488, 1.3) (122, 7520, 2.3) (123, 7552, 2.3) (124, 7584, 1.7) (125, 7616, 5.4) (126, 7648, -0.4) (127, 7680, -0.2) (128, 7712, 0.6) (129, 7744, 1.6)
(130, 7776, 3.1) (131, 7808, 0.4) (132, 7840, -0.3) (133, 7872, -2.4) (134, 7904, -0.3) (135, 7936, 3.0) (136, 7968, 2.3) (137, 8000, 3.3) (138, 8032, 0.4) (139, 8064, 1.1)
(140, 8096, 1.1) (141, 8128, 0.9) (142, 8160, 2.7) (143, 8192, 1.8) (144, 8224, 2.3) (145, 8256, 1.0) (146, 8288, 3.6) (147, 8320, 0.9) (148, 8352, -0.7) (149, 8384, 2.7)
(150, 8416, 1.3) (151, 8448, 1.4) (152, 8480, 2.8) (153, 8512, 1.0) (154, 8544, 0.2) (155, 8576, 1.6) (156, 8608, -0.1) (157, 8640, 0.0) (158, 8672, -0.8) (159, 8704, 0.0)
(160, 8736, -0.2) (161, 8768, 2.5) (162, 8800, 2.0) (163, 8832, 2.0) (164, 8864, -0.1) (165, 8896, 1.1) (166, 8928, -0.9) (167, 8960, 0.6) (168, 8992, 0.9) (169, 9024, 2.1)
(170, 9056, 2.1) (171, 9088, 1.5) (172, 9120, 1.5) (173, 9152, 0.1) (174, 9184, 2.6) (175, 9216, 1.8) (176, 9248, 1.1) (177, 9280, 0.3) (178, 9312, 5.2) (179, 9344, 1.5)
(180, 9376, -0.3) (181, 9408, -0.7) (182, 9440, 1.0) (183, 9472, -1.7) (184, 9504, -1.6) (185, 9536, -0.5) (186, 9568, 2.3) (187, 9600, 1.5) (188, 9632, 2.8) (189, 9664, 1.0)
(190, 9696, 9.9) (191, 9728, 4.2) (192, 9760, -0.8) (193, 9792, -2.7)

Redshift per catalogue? 1.60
